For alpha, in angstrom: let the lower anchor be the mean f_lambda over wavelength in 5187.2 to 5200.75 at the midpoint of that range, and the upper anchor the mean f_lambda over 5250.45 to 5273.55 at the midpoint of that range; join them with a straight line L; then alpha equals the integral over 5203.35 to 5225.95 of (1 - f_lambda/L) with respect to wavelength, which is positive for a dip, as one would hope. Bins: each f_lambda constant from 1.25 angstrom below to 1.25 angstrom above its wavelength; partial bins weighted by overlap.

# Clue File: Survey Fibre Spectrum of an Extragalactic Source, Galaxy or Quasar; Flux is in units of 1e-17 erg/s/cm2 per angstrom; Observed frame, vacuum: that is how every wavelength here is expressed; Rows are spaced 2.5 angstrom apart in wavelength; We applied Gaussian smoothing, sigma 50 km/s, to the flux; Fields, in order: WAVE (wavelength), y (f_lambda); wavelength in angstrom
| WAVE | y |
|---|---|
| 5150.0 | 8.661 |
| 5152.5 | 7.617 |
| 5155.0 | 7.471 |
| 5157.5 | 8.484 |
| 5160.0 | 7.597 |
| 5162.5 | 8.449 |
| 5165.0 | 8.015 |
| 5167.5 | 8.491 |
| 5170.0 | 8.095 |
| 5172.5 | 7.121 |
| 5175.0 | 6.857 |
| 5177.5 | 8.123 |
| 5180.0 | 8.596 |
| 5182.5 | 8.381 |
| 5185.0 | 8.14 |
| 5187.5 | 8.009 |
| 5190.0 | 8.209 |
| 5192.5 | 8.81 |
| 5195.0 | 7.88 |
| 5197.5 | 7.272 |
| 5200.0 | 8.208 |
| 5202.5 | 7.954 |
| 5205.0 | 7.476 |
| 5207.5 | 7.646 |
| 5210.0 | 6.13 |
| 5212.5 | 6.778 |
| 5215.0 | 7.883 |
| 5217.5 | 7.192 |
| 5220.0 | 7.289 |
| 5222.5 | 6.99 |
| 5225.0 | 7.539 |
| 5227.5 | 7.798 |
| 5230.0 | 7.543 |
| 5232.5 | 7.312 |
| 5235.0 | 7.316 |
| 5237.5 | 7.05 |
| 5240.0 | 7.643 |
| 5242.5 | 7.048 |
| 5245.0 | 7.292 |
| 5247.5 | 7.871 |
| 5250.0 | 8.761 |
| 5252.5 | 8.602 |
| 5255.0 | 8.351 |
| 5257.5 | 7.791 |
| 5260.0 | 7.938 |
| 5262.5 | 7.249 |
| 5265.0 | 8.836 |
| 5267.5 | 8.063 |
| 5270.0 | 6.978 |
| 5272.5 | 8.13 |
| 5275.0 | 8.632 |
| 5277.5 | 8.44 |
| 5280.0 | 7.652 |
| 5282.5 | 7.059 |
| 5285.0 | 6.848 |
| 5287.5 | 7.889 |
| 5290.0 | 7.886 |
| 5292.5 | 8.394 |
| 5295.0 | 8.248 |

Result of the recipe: 2.3 angstrom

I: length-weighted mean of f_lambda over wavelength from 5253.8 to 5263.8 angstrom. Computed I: 7.83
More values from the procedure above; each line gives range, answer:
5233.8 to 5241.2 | 7.33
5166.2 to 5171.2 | 8.29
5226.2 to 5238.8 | 7.41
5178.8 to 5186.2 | 8.37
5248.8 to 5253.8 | 8.68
